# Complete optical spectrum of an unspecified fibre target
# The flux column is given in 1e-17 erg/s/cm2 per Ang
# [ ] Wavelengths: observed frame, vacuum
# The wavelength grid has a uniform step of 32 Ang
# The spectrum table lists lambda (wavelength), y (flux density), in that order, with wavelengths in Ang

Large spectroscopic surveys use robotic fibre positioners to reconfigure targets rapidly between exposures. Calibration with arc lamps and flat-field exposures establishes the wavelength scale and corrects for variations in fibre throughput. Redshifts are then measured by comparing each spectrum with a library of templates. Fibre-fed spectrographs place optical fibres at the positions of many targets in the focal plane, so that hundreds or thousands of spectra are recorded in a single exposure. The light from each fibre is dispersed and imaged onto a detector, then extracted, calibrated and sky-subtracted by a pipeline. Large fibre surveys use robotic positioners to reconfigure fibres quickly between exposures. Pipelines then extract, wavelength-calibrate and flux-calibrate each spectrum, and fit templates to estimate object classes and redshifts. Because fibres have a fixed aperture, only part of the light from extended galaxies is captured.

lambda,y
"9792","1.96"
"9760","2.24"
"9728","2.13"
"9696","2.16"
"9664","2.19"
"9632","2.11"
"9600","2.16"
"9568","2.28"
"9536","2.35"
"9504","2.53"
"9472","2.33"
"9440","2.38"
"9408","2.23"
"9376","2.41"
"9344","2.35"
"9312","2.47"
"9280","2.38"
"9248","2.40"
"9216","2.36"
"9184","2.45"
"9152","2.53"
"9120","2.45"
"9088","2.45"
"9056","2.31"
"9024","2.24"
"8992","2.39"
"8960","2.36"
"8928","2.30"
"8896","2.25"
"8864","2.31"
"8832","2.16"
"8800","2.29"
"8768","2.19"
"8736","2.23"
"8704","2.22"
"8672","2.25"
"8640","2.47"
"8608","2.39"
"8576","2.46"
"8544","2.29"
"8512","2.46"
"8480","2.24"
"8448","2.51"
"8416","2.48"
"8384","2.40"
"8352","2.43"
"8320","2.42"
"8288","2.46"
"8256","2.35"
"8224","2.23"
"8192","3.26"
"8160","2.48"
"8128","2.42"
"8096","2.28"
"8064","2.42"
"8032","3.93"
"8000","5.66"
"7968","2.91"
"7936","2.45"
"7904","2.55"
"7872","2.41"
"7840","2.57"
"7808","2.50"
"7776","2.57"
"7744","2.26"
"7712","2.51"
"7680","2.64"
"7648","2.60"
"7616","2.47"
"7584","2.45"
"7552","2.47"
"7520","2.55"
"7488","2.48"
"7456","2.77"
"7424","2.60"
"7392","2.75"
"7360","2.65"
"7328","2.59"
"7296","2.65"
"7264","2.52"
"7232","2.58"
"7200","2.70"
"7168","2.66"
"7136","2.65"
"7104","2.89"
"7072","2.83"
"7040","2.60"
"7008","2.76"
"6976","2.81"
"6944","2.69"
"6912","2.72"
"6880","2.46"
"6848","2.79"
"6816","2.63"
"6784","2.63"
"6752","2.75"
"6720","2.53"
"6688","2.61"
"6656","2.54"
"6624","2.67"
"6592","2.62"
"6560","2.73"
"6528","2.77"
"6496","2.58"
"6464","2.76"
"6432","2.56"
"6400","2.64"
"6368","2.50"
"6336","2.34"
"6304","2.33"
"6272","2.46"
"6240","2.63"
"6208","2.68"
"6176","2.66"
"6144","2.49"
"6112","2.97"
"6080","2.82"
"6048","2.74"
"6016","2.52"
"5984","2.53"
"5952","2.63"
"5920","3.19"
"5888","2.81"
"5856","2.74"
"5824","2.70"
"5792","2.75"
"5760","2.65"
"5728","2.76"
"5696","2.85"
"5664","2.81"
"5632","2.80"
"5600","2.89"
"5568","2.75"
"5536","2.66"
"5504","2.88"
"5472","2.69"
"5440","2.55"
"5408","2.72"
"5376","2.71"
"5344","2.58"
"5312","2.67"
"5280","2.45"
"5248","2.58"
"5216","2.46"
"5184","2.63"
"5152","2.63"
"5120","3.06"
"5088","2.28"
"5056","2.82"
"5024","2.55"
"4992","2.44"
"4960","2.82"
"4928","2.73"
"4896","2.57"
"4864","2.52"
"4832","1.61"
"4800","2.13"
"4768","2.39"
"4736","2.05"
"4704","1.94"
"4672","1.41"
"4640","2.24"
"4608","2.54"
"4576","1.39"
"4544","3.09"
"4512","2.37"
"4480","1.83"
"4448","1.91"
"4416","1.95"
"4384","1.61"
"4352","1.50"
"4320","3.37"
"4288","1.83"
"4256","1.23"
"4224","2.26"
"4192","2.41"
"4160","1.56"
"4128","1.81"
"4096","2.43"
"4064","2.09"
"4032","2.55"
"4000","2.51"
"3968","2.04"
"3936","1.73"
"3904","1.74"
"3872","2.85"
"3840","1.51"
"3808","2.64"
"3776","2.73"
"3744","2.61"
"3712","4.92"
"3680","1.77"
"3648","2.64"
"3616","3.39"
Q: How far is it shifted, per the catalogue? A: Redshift 0.22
